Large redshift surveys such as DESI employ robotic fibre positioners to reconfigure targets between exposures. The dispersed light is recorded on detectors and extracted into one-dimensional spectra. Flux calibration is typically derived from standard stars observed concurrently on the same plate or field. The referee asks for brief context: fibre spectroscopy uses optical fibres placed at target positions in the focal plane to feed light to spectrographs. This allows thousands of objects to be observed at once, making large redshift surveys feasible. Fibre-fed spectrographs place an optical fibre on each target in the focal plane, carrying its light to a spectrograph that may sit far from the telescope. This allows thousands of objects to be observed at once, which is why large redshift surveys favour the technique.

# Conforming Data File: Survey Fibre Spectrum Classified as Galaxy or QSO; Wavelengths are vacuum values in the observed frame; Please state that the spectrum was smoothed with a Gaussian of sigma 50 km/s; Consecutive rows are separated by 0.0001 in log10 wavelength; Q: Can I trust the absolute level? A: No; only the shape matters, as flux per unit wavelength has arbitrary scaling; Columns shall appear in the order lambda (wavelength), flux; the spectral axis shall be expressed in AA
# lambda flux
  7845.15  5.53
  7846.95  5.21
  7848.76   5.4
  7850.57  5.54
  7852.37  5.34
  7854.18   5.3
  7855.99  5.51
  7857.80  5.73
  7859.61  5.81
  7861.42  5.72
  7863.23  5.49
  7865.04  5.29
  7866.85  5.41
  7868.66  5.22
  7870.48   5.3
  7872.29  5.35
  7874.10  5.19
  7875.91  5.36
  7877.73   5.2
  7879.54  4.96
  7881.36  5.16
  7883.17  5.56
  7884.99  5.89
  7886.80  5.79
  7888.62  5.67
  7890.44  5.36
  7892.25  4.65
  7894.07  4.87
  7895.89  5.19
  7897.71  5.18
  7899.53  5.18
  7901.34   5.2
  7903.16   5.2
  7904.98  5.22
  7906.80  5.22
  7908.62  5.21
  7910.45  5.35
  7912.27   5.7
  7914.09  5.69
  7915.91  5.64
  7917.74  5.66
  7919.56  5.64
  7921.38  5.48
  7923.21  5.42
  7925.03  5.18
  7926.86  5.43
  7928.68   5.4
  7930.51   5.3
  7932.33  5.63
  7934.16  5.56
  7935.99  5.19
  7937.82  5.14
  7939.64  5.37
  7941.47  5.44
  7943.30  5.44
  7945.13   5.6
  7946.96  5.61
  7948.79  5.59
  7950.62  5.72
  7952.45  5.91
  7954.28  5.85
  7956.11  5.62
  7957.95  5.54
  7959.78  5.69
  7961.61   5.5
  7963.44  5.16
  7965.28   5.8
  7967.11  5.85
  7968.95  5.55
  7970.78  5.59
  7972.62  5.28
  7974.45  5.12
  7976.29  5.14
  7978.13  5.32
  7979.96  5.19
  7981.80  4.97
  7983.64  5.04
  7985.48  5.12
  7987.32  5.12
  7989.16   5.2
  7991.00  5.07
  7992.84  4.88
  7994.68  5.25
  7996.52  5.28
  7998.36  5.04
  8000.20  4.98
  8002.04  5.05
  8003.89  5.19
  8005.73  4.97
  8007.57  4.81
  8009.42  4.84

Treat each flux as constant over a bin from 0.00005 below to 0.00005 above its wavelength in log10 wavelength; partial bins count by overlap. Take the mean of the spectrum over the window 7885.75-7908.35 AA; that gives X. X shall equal 5.23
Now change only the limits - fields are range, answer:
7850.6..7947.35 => 5.39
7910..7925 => 5.56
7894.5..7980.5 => 5.44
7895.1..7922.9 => 5.39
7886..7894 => 5.31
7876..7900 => 5.28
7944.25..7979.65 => 5.54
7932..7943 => 5.38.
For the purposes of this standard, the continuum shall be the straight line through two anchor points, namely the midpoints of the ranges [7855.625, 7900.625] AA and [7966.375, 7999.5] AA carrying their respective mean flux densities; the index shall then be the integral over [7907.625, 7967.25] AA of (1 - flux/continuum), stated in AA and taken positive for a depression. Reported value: -2.73 AA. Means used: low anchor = 5.36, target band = 5.52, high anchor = 5.22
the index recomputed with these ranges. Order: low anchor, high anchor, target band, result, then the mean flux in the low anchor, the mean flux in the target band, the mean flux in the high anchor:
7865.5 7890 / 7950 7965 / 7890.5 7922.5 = 0.94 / 5.39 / 5.31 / 5.63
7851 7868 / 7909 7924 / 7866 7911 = 2.11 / 5.51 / 5.27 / 5.56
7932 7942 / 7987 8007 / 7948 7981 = -1.75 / 5.37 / 5.52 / 5.09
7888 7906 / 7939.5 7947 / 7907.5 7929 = -0.69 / 5.17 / 5.48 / 5.49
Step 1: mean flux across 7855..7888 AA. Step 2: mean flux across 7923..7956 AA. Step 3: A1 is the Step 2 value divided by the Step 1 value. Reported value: 1.01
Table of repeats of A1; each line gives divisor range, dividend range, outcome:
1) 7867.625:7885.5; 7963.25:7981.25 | 1.02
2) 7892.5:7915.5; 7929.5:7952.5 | 1.04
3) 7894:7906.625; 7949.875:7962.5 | 1.10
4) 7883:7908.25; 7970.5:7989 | 0.98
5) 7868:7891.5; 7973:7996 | 0.95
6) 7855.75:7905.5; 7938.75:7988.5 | 1.02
